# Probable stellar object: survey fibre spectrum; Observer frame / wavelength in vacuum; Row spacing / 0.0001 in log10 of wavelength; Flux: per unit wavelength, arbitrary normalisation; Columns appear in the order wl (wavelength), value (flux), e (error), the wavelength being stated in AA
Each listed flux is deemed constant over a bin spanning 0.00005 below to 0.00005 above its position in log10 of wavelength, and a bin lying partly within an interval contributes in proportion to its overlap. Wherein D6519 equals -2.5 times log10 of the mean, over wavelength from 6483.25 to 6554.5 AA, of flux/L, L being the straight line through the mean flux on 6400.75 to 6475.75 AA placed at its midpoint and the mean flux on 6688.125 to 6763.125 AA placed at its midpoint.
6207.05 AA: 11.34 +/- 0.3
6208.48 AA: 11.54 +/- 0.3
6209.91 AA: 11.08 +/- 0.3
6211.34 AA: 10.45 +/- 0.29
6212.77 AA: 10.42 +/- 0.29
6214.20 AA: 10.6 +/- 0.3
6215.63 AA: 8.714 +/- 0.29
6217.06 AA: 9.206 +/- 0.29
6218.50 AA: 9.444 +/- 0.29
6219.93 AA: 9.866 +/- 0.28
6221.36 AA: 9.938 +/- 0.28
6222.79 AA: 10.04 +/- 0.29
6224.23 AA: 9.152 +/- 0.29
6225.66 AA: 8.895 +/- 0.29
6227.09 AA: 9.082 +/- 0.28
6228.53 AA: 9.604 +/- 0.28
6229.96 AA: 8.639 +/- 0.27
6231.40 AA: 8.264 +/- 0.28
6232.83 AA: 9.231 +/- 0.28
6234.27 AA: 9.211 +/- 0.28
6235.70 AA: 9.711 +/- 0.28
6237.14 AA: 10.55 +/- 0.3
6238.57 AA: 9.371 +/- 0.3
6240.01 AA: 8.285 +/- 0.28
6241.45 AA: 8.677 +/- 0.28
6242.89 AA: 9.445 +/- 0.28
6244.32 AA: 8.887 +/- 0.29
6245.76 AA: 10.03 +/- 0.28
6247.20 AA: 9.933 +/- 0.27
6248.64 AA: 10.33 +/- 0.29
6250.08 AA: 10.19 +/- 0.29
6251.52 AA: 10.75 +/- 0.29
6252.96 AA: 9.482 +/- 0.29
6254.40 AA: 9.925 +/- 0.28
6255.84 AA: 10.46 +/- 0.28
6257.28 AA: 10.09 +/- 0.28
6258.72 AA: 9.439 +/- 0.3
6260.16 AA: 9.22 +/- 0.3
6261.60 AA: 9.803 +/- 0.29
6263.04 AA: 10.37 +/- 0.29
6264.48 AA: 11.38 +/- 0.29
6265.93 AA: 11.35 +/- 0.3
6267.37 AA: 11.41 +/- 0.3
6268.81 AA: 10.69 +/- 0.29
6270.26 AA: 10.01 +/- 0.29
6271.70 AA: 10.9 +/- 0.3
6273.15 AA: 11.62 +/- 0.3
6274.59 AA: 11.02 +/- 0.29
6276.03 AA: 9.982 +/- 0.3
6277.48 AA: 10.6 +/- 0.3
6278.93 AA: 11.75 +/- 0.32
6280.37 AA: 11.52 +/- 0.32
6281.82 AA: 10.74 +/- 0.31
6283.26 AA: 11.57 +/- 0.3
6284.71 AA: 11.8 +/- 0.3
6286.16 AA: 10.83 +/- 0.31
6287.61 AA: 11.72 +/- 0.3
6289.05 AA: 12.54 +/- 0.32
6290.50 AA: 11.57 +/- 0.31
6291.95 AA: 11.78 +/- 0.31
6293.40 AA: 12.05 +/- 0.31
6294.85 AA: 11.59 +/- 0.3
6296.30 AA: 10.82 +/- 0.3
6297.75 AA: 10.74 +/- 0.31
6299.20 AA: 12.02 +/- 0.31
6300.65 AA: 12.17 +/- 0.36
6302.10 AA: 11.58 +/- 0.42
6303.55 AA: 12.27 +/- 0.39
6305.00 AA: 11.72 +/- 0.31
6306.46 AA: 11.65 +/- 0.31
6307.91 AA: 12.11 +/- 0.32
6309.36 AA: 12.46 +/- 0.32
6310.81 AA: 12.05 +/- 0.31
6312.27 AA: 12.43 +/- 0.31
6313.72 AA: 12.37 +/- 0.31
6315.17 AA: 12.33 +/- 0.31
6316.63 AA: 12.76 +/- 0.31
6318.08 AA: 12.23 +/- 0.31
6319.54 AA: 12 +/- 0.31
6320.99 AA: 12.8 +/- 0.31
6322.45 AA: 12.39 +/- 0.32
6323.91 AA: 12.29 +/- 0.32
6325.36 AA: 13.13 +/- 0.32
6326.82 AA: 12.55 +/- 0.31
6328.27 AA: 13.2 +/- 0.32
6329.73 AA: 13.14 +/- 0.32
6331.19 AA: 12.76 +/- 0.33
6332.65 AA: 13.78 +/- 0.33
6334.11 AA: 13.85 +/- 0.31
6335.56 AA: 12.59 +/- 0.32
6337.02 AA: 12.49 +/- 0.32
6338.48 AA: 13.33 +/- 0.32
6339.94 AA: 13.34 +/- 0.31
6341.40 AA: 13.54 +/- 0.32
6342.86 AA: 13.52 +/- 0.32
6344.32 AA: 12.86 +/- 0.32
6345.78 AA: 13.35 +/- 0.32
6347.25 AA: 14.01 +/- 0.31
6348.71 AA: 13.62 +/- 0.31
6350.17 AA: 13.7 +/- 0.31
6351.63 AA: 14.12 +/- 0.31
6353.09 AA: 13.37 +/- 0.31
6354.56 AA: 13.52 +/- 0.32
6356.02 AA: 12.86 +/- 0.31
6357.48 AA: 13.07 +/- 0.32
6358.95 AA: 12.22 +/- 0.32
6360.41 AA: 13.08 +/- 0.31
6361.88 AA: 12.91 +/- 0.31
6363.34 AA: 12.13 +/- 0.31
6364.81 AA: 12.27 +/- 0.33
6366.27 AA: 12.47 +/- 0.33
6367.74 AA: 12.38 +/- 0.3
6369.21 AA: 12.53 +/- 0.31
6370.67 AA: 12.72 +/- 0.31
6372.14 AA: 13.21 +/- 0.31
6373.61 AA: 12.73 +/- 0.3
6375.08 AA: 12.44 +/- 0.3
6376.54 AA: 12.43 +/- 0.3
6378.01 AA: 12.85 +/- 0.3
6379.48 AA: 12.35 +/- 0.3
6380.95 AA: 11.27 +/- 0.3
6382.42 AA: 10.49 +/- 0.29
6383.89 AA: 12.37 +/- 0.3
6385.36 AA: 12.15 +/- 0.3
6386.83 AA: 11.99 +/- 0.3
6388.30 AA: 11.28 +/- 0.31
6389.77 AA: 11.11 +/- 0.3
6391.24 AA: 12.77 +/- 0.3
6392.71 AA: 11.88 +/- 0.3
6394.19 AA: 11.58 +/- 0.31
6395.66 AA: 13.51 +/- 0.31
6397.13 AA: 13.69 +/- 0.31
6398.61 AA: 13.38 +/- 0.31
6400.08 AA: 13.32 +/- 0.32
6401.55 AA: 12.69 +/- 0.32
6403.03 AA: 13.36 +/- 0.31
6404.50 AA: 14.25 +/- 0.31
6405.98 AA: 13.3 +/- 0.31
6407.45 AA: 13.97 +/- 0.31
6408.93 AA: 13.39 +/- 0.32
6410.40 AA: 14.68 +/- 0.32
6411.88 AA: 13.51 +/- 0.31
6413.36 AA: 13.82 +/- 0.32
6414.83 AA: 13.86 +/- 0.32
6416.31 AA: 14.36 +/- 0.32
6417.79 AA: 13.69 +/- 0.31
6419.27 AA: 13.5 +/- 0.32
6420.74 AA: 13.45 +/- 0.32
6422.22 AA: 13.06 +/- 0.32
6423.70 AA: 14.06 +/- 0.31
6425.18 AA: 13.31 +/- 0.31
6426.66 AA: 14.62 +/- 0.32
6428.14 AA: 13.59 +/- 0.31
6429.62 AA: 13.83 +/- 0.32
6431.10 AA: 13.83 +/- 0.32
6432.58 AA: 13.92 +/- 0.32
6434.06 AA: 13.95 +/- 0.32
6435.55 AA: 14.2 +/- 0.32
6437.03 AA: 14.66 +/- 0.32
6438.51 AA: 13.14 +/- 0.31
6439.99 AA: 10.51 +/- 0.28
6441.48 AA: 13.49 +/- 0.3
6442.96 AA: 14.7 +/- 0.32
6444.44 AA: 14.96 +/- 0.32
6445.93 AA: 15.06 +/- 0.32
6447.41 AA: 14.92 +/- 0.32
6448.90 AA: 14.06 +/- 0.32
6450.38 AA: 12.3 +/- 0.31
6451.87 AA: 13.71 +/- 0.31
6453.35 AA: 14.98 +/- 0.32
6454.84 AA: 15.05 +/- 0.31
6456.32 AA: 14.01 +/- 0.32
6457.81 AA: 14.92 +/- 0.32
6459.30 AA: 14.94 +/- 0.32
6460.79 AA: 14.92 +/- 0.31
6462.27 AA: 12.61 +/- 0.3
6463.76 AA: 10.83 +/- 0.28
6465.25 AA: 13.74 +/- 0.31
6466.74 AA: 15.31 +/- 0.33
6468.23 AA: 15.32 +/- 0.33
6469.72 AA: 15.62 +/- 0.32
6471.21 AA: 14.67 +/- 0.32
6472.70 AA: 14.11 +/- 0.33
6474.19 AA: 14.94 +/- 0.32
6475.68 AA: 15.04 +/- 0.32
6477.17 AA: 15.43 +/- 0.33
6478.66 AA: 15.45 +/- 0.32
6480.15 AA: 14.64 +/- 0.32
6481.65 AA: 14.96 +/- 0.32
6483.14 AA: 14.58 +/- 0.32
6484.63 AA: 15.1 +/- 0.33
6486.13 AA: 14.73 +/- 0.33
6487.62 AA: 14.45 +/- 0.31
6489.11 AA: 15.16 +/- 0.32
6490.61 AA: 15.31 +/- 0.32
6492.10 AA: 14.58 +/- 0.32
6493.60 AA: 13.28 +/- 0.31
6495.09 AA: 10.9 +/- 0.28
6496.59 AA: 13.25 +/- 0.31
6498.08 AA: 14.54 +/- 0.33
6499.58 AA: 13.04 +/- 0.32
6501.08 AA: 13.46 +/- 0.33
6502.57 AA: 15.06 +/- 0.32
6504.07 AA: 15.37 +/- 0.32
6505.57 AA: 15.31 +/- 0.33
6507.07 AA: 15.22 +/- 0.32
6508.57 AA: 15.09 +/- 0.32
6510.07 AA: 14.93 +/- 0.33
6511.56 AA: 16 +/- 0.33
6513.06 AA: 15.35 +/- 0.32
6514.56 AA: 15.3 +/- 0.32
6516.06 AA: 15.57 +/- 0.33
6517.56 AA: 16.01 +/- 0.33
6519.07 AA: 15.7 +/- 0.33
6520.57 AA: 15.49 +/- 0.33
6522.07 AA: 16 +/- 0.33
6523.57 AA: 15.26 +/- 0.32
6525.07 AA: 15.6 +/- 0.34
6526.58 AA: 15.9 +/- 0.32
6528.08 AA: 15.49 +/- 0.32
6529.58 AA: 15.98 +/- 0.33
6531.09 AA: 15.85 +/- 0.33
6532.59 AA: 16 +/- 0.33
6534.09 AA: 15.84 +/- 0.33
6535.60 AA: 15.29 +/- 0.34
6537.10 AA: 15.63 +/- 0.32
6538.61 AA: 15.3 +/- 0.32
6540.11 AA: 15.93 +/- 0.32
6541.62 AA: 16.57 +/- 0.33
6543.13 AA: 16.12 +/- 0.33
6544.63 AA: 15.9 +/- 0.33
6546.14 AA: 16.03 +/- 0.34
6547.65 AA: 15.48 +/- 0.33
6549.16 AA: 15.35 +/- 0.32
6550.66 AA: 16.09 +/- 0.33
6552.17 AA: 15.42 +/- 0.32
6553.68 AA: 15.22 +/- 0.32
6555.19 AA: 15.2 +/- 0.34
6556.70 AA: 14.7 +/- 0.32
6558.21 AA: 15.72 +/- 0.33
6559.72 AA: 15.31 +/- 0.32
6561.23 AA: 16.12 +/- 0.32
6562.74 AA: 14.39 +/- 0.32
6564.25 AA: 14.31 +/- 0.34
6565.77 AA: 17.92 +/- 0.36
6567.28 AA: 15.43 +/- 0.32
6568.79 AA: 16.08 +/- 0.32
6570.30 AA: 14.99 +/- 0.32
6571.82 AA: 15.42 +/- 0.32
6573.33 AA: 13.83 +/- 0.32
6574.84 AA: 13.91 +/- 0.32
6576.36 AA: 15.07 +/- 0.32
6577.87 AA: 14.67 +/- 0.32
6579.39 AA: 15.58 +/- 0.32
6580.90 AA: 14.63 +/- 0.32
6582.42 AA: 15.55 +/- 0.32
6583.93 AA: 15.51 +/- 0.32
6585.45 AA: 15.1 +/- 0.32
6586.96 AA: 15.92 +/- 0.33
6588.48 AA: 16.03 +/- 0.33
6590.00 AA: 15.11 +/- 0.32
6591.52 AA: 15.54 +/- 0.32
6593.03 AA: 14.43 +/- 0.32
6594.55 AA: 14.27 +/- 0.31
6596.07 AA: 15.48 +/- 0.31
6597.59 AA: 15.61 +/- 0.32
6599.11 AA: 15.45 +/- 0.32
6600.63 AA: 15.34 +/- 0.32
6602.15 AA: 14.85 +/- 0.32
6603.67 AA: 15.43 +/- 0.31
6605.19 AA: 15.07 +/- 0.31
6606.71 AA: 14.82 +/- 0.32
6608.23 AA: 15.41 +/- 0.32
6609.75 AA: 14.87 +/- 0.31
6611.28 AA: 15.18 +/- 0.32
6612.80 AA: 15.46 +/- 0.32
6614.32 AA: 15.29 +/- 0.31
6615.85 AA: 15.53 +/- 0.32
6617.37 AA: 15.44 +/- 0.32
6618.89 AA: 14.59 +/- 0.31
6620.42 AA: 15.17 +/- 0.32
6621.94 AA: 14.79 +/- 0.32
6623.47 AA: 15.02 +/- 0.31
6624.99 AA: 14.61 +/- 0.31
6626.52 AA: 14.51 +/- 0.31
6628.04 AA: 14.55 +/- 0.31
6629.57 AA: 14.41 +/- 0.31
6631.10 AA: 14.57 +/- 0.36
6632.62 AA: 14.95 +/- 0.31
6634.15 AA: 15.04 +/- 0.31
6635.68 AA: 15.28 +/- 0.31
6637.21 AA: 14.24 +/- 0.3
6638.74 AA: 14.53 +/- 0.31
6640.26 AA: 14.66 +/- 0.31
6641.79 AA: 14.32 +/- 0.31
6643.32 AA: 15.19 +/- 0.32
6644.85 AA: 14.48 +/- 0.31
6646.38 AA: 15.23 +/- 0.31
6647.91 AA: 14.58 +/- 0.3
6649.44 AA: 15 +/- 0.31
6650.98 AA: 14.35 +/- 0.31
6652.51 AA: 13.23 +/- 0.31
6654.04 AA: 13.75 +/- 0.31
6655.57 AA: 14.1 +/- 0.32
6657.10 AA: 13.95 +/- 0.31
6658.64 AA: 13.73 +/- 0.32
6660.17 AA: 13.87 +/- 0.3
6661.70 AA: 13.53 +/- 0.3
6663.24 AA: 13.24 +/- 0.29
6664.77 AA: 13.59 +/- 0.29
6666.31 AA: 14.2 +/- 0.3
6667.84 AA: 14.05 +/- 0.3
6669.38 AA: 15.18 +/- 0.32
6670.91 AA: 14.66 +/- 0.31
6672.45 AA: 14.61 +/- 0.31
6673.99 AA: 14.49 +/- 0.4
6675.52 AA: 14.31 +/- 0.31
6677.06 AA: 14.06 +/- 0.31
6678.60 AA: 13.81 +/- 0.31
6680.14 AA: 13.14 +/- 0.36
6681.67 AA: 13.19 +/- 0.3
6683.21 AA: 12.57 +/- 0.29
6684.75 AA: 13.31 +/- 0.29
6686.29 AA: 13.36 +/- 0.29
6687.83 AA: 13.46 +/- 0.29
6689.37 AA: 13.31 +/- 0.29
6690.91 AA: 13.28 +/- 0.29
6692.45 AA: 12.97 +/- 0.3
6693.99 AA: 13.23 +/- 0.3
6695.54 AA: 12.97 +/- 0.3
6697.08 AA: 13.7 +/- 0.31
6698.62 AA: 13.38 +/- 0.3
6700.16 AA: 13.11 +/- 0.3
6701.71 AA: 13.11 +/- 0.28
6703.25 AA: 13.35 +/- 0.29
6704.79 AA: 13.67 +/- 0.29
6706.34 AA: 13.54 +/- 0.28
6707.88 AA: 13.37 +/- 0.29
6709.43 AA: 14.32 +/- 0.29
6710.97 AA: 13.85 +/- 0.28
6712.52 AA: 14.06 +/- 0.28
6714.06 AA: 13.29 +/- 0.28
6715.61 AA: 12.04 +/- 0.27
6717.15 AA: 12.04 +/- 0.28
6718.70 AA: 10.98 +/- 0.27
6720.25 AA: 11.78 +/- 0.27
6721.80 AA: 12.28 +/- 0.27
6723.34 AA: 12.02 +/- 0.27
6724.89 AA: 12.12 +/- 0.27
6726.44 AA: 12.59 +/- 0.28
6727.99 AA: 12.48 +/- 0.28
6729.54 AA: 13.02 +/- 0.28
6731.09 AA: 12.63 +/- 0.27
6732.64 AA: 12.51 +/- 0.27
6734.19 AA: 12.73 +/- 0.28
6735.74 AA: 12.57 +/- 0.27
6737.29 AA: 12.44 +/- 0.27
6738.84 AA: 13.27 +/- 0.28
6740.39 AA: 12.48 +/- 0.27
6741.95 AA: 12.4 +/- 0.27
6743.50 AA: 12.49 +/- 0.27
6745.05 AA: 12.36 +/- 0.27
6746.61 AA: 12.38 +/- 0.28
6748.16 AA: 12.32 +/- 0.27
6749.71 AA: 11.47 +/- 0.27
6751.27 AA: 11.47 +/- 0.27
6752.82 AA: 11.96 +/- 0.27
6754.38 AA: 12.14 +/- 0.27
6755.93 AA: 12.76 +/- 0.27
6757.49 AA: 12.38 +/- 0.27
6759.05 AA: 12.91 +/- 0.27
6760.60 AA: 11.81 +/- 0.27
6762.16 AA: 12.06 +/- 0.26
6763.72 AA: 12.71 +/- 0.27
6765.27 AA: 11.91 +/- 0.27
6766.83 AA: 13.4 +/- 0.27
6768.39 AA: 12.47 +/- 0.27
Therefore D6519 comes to -0.120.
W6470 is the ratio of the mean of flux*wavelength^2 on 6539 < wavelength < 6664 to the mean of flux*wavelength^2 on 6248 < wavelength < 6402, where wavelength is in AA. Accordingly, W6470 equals 1.36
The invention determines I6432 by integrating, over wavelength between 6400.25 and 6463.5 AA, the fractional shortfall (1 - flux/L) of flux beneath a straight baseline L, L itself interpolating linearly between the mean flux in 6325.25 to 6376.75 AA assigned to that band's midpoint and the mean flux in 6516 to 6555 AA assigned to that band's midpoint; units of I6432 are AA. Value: 1.6 AA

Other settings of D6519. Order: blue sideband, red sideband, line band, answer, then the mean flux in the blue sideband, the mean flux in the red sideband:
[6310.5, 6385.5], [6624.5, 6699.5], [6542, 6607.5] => -0.12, 12.8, 14.1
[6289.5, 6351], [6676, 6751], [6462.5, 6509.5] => -0.14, 12.6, 12.9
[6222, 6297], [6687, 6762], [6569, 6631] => -0.24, 10.3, 12.7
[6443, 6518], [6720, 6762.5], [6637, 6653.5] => -0.11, 14.6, 12.4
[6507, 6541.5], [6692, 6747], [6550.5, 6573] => -0.03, 15.6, 12.8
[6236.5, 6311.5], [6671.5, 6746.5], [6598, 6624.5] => -0.21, 10.8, 13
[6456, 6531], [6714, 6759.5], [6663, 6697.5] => -0.06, 14.8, 12.3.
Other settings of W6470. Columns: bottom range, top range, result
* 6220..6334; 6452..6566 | 1.47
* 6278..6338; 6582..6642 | 1.36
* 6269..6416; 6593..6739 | 1.23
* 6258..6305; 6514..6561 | 1.52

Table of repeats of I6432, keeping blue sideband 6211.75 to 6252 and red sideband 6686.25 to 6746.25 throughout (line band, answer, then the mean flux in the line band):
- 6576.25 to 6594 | -4.9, 15.3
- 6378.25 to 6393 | -1.7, 11.8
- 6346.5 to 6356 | -3.0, 13.7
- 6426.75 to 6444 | -4.3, 13.7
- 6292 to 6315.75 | -4.4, 11.9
